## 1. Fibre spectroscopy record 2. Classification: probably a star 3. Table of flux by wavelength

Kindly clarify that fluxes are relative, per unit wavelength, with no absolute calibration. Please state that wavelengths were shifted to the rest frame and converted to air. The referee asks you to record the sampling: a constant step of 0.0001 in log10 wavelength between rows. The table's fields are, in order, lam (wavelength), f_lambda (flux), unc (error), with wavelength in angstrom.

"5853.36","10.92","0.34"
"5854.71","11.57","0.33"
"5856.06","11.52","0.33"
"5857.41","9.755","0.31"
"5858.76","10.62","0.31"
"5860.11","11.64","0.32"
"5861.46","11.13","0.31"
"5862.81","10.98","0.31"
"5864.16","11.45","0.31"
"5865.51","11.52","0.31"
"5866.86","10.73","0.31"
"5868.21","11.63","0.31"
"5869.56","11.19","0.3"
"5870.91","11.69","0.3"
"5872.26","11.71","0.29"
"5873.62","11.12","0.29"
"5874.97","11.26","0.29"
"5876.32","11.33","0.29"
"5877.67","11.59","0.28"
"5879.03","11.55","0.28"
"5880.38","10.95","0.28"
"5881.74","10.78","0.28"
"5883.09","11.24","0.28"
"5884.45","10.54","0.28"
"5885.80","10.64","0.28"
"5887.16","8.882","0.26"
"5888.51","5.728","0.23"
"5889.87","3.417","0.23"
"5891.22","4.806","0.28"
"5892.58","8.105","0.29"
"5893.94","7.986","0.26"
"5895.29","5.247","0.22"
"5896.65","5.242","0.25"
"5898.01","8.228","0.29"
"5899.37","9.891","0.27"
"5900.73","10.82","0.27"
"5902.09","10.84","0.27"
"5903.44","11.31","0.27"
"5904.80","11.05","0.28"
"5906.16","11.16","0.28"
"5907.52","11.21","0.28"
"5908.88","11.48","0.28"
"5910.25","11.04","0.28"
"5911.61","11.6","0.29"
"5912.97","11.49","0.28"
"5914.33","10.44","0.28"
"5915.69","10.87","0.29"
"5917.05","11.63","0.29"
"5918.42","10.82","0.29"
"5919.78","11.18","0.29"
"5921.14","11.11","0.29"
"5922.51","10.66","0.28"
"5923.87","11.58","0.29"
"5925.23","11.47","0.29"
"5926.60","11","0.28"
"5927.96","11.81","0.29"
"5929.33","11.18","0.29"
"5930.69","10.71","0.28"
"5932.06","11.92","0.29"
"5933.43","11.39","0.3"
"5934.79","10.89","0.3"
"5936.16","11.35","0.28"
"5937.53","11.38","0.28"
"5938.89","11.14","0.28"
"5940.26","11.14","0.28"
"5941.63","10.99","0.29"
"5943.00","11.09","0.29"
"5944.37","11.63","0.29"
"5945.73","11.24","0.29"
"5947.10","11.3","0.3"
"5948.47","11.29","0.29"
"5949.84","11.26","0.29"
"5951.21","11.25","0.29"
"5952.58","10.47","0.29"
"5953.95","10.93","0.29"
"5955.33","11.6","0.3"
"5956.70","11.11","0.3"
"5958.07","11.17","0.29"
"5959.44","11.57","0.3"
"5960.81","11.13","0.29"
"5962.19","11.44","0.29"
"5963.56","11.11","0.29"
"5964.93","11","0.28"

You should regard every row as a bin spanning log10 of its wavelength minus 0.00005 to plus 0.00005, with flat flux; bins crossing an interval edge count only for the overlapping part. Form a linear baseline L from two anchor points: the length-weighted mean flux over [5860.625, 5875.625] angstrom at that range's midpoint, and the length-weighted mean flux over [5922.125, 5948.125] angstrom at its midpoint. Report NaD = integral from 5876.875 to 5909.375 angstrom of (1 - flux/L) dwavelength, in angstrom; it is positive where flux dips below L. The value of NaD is 5.8 angstrom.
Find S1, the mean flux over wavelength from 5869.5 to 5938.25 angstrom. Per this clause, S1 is 10.3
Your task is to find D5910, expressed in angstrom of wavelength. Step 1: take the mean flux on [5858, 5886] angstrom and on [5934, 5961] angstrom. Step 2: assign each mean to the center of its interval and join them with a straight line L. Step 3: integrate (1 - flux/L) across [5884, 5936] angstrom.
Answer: 5.6 angstrom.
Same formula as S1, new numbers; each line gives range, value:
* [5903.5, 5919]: 11.2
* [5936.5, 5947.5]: 11.2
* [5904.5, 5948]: 11.2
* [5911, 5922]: 11.1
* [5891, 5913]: 9.54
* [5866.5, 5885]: 11.2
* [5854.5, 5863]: 11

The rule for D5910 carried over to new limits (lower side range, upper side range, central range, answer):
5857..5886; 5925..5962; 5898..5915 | 0.4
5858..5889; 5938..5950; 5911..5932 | -0.1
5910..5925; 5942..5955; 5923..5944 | -0.2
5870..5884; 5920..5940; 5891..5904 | 3.4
